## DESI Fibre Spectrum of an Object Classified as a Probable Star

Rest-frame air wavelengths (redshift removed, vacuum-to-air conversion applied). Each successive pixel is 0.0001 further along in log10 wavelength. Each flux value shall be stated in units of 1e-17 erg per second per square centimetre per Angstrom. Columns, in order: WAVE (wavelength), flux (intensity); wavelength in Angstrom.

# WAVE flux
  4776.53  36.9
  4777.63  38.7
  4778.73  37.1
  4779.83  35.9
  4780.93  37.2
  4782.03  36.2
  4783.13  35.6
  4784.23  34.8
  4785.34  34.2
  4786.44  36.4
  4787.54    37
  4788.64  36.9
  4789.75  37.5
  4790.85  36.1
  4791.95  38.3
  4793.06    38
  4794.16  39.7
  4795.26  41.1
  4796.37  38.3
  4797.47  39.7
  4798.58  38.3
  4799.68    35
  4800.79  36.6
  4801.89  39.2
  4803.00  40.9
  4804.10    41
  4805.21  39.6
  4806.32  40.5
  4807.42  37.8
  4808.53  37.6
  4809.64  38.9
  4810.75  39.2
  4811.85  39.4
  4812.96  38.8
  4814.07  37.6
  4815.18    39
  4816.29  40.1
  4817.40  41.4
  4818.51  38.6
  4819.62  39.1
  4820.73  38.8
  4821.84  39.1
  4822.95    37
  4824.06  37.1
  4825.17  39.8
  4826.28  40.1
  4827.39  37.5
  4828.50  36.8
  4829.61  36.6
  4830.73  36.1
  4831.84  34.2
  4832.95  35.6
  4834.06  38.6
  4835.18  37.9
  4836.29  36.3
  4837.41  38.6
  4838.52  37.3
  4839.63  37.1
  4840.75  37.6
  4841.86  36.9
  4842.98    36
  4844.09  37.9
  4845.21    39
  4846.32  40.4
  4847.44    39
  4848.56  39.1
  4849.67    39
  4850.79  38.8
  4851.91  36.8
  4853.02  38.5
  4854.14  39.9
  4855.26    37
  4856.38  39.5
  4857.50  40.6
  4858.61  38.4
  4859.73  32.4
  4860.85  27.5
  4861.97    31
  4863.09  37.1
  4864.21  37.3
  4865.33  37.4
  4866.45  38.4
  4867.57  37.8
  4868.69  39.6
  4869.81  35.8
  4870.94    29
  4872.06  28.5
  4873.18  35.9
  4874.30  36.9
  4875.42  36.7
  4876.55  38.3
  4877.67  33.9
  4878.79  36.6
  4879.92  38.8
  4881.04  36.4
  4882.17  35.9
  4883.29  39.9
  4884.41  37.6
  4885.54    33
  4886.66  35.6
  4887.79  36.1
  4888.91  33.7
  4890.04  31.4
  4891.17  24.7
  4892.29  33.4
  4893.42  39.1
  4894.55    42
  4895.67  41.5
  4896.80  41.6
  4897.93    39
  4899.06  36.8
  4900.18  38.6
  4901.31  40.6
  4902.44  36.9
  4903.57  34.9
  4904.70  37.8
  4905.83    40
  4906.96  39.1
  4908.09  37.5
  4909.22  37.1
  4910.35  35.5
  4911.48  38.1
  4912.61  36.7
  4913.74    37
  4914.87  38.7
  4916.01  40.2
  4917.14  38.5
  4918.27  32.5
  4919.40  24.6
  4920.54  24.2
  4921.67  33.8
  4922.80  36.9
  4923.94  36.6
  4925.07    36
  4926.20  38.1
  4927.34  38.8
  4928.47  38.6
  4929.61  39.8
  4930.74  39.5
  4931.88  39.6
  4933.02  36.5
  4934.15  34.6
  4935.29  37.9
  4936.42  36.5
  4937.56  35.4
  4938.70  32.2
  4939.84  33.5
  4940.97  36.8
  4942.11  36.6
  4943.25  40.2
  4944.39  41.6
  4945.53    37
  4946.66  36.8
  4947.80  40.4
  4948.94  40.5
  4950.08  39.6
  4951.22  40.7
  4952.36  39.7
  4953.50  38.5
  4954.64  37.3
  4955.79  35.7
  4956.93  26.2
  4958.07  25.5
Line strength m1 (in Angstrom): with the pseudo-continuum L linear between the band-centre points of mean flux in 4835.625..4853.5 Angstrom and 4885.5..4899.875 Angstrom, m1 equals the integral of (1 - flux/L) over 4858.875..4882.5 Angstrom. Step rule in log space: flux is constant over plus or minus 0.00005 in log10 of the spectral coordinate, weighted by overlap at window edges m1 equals 1.1 Angstrom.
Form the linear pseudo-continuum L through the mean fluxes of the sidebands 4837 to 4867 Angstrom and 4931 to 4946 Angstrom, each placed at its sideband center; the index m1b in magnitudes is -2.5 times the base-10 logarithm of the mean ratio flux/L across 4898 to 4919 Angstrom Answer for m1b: -0.01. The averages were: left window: 37.4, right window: 36.8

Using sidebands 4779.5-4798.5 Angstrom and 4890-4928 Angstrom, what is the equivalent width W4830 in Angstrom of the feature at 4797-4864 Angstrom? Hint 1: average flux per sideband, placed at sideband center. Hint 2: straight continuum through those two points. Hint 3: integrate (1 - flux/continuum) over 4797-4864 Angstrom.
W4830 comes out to -1.6 Angstrom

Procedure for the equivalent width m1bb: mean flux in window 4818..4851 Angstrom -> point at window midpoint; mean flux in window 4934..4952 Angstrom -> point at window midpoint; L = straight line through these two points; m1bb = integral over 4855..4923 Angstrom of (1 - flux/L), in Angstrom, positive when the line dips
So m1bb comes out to 3.0 Angstrom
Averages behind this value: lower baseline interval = 37.9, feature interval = 36.1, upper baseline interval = 37.6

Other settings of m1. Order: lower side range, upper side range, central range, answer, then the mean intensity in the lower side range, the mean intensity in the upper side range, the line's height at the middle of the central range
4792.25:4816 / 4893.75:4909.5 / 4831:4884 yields 2.77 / 38.9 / 38.8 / 38.9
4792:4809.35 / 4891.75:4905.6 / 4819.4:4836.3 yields 0.54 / 38.9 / 38.6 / 38.8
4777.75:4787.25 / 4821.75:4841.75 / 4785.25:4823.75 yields -1.96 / 36.1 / 37.4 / 36.7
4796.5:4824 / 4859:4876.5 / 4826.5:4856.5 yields -0.85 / 38.8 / 34.9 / 36.7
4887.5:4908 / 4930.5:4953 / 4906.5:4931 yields 0.79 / 37.1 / 37.8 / 37.4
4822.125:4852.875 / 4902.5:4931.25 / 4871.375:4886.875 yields 0.45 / 37.7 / 36.4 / 37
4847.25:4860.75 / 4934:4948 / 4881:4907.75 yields 0.35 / 37.9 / 36.9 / 37.4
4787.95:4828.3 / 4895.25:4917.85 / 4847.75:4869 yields 0.72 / 38.7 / 38.2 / 38.5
